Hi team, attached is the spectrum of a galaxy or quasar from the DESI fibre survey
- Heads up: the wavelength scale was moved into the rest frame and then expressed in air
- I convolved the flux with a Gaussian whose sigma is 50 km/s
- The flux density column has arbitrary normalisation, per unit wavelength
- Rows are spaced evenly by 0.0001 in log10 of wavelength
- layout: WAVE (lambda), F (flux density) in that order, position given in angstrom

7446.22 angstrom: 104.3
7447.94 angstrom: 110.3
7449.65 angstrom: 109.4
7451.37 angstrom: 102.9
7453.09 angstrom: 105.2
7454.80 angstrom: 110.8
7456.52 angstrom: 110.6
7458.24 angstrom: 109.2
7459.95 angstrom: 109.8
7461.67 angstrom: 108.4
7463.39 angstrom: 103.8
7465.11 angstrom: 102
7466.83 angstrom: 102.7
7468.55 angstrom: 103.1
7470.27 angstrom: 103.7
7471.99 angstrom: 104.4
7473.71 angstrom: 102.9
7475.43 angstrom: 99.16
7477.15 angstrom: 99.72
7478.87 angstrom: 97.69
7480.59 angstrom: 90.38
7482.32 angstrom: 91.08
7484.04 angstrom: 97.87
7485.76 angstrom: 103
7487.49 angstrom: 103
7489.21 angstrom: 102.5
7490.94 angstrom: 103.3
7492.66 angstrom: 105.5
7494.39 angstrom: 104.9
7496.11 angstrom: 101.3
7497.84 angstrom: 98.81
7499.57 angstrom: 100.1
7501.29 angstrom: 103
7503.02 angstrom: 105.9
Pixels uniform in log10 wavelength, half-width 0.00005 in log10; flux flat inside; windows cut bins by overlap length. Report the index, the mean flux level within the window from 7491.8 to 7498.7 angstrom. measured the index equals 103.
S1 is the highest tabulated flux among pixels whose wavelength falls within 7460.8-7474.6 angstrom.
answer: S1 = 108.4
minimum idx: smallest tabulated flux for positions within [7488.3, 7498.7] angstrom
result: 98.81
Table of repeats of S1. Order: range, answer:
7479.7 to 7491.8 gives 103.3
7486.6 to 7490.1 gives 103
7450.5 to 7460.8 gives 110.8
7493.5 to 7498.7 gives 104.9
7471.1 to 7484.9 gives 104.4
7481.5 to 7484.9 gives 97.87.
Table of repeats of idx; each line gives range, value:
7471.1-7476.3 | 99.16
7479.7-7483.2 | 90.38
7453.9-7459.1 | 109.2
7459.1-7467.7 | 102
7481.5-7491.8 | 91.08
